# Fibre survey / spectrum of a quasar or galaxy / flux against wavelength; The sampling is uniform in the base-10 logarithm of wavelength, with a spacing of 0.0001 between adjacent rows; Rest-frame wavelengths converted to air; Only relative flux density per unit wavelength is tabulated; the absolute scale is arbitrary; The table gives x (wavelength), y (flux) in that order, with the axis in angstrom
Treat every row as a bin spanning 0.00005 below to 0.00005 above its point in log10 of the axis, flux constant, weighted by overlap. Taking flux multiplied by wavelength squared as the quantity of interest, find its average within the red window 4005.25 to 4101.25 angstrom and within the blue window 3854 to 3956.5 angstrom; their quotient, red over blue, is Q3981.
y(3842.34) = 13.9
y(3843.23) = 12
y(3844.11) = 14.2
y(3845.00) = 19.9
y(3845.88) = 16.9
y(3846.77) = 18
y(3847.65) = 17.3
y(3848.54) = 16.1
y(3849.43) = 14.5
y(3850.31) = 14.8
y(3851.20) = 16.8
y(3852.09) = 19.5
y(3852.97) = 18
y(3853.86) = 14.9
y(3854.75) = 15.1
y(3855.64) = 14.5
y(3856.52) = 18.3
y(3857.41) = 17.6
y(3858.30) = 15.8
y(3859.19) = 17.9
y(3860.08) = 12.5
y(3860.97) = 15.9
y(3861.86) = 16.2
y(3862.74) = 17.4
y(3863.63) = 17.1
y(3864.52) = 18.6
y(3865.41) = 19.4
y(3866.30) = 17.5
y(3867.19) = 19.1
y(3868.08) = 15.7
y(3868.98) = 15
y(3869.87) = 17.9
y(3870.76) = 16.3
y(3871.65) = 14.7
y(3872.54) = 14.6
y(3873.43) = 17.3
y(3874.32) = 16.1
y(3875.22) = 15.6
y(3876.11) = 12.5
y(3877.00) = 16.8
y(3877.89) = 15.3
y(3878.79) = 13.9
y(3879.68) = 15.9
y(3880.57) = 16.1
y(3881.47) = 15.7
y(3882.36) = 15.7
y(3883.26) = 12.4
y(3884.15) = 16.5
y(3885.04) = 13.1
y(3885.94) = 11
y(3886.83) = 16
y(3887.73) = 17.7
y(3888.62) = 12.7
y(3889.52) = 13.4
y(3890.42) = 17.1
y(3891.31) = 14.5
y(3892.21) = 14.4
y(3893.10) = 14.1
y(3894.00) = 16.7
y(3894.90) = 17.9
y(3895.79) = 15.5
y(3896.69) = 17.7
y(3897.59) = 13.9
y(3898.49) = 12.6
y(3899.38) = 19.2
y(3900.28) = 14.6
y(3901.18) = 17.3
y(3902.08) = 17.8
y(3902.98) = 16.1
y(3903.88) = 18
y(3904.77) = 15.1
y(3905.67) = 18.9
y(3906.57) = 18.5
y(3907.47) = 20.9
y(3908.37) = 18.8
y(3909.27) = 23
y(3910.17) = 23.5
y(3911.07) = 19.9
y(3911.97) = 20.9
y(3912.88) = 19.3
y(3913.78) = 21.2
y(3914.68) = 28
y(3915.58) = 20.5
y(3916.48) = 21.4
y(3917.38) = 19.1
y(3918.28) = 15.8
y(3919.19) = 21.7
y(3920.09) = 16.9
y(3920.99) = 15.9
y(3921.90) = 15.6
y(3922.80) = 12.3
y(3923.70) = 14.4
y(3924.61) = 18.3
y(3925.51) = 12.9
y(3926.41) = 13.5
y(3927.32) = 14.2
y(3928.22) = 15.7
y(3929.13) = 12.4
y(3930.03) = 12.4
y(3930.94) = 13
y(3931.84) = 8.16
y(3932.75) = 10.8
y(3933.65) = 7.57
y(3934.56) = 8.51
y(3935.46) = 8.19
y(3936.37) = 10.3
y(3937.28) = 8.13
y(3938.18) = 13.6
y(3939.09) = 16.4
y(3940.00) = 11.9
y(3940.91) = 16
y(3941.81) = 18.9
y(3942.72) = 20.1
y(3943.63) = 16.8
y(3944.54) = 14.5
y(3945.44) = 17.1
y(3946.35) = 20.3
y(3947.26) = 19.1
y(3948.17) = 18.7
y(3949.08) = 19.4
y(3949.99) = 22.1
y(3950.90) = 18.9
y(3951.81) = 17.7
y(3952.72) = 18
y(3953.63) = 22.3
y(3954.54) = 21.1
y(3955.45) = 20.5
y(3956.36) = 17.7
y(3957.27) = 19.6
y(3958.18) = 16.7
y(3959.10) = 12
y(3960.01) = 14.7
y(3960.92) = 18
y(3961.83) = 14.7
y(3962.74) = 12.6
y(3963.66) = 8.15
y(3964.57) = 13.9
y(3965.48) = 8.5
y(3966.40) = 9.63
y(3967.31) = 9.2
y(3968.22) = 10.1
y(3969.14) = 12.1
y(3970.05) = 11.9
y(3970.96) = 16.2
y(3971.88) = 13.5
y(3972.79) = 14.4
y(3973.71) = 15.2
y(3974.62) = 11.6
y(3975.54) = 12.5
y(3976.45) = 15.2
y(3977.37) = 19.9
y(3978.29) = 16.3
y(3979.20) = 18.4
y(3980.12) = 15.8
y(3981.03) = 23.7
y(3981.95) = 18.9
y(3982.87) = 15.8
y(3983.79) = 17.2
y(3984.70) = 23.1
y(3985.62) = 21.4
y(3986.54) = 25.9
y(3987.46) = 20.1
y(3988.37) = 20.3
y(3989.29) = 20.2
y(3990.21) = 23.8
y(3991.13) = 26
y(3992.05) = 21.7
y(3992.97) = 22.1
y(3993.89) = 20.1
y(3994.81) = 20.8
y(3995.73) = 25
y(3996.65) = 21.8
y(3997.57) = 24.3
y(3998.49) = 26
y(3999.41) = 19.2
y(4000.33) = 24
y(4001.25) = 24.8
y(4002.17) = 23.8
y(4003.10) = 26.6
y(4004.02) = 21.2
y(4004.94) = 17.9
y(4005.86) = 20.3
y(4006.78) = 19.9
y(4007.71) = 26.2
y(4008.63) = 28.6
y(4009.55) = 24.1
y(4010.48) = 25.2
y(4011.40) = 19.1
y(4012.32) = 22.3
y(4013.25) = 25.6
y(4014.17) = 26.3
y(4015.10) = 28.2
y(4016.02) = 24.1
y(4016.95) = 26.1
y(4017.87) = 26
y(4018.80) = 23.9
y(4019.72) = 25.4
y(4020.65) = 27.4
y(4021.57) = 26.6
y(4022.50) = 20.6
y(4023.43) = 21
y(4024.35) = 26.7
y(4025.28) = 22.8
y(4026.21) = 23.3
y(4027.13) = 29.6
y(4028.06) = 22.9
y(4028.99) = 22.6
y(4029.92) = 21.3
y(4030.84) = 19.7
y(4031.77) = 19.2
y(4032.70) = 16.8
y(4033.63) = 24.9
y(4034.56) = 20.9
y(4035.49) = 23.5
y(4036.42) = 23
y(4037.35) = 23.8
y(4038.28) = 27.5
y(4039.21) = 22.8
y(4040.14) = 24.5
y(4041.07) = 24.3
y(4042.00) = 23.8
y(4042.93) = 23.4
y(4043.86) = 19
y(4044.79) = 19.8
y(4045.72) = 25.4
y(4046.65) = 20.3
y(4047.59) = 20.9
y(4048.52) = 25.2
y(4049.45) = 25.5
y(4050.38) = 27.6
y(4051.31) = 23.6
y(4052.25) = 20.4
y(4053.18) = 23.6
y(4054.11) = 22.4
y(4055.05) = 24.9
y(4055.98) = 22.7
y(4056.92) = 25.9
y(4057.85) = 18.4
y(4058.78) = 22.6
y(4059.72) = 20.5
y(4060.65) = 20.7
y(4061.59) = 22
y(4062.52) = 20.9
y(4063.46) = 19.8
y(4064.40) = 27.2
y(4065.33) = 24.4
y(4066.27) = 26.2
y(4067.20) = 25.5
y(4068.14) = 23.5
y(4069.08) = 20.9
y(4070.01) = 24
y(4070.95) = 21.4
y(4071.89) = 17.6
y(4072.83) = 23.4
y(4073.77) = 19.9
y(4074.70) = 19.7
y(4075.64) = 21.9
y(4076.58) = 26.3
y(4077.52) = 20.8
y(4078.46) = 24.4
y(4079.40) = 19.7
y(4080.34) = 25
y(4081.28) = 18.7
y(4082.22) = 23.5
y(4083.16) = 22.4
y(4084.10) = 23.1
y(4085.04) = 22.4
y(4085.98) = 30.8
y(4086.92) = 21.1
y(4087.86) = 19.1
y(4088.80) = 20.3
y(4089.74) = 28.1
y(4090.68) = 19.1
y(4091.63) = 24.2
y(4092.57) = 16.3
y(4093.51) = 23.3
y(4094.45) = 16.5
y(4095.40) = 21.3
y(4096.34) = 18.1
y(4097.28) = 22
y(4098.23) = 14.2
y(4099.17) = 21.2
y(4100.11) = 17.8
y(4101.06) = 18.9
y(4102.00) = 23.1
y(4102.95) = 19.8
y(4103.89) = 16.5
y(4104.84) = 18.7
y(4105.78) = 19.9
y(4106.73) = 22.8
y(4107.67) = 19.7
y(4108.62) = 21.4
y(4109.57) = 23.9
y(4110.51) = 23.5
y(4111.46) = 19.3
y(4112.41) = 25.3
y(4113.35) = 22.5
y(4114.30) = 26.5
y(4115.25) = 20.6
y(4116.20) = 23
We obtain 1.50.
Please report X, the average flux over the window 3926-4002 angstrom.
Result 16.8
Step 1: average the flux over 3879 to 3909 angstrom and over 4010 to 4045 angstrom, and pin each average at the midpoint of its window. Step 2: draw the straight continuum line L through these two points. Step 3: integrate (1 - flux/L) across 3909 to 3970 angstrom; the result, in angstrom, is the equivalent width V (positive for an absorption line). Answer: 8.5 angstrom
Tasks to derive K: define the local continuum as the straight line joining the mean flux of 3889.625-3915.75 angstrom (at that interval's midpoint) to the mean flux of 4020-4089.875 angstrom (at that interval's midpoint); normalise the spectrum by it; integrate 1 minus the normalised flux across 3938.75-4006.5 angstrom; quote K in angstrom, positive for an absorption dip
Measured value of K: 7.1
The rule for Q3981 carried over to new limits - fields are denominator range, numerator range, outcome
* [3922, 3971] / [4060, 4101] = 1.59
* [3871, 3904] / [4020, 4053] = 1.62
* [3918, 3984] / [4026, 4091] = 1.59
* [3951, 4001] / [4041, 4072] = 1.33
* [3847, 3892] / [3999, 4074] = 1.59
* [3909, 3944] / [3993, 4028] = 1.58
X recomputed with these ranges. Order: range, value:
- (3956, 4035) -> 20.2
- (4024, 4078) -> 22.8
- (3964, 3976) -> 12.2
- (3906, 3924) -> 19.4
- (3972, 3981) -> 15.8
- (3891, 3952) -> 16.4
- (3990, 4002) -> 23.1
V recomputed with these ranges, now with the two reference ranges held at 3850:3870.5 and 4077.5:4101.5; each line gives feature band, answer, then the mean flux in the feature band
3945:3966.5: 2.05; 16.8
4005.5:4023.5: -4.23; 24.4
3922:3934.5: 3.73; 12.7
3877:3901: 2.96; 15.2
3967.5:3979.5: 3.00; 14.2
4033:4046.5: -1.93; 23.2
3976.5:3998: -1.80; 20.9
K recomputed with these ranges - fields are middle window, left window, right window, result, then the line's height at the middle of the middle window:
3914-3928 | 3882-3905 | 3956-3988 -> -1.7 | 15.5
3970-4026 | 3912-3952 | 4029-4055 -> -4.2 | 20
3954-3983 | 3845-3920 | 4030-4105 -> 6.5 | 19.3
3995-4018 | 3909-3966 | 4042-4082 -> -4.7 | 19.7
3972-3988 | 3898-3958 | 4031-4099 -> 0.9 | 18.9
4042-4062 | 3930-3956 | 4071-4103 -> -2.7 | 19.9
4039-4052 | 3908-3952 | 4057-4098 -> -1.5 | 20.8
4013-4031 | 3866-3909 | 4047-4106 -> -3.9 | 20.2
